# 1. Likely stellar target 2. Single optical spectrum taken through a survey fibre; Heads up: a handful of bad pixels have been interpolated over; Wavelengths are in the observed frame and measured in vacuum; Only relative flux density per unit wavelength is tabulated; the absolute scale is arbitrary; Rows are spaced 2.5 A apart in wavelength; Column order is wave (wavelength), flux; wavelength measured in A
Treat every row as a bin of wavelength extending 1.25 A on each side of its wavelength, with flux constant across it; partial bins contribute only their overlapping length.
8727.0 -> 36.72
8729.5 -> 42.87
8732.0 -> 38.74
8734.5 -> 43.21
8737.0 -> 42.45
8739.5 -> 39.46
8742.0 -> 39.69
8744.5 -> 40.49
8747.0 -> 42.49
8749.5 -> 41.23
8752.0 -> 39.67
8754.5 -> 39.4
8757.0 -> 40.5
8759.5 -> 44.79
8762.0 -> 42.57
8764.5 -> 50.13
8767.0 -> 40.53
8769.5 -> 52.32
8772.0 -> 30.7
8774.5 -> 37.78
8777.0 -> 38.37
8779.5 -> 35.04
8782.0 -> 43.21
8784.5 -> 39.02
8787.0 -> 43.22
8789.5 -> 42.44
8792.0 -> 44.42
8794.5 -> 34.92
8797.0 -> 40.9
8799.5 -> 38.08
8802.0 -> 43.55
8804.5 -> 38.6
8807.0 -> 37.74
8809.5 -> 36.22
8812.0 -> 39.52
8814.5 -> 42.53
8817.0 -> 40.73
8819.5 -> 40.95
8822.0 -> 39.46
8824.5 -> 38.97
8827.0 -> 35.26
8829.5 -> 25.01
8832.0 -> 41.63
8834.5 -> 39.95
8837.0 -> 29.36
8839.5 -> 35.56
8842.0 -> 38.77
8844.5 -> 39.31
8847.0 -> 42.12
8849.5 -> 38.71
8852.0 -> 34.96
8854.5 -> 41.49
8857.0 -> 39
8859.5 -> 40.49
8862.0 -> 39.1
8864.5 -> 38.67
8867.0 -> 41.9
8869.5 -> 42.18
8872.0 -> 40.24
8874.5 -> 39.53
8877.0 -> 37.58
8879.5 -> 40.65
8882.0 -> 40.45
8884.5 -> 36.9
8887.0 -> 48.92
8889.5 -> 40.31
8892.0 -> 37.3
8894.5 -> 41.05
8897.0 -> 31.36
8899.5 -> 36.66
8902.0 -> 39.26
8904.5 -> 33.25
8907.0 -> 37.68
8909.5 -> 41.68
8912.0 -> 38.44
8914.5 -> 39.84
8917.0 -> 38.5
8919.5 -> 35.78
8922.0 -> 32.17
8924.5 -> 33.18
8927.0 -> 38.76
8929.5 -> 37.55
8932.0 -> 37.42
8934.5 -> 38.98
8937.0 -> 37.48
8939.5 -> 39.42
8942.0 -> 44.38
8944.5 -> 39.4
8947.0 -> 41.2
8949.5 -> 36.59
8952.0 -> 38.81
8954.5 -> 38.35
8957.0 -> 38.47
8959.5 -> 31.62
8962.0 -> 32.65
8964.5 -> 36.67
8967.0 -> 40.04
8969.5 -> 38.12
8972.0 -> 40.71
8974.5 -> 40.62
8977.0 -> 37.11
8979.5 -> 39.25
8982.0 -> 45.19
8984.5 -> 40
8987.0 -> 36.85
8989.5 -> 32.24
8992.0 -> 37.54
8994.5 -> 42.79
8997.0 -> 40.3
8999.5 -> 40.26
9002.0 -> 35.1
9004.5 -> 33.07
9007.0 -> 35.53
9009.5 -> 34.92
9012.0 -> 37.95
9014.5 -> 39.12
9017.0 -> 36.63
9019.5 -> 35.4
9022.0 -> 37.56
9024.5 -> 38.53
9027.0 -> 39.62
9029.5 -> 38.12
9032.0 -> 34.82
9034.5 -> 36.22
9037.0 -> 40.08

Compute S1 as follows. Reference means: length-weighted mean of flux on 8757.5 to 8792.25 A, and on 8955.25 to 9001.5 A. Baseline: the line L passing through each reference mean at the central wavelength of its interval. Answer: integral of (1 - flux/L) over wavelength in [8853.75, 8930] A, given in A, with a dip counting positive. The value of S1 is 1.99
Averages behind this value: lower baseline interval 41.6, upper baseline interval 38.3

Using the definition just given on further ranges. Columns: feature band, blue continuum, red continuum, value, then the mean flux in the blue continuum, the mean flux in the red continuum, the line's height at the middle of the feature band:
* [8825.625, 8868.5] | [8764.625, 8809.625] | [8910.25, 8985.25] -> 1.8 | 40.2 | 38.2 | 39.5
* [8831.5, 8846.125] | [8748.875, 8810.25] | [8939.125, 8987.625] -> 1.0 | 40.6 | 38.8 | 40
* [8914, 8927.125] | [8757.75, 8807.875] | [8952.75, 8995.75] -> 1.0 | 40.9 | 38.1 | 38.9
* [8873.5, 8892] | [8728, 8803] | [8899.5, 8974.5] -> -0.7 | 41.1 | 37.8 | 38.9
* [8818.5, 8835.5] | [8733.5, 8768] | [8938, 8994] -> 1.4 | 41.9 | 38.5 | 40.7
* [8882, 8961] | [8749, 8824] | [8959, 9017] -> 1.2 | 40.6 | 37.8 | 38.7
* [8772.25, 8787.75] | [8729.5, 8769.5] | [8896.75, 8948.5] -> 1.0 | 42.1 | 37.9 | 41.3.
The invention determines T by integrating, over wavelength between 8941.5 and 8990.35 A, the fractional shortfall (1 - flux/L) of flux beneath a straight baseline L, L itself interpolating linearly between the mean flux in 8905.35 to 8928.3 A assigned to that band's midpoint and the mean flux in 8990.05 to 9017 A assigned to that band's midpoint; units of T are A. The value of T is -1.30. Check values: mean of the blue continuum 37.3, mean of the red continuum 37.5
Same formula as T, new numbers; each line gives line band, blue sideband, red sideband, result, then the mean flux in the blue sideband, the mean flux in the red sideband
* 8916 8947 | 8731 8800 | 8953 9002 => 0.8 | 41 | 38.3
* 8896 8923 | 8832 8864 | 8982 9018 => 0.8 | 38.4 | 37.6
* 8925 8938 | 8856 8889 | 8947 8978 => 0.3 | 40.4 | 37.6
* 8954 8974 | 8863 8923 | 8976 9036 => 0.5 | 38.8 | 37.7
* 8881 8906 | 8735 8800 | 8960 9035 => 0.4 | 41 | 37.7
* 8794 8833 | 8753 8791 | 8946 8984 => 2.2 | 41.3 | 38.4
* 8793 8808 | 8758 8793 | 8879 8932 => 0.7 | 41.7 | 38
